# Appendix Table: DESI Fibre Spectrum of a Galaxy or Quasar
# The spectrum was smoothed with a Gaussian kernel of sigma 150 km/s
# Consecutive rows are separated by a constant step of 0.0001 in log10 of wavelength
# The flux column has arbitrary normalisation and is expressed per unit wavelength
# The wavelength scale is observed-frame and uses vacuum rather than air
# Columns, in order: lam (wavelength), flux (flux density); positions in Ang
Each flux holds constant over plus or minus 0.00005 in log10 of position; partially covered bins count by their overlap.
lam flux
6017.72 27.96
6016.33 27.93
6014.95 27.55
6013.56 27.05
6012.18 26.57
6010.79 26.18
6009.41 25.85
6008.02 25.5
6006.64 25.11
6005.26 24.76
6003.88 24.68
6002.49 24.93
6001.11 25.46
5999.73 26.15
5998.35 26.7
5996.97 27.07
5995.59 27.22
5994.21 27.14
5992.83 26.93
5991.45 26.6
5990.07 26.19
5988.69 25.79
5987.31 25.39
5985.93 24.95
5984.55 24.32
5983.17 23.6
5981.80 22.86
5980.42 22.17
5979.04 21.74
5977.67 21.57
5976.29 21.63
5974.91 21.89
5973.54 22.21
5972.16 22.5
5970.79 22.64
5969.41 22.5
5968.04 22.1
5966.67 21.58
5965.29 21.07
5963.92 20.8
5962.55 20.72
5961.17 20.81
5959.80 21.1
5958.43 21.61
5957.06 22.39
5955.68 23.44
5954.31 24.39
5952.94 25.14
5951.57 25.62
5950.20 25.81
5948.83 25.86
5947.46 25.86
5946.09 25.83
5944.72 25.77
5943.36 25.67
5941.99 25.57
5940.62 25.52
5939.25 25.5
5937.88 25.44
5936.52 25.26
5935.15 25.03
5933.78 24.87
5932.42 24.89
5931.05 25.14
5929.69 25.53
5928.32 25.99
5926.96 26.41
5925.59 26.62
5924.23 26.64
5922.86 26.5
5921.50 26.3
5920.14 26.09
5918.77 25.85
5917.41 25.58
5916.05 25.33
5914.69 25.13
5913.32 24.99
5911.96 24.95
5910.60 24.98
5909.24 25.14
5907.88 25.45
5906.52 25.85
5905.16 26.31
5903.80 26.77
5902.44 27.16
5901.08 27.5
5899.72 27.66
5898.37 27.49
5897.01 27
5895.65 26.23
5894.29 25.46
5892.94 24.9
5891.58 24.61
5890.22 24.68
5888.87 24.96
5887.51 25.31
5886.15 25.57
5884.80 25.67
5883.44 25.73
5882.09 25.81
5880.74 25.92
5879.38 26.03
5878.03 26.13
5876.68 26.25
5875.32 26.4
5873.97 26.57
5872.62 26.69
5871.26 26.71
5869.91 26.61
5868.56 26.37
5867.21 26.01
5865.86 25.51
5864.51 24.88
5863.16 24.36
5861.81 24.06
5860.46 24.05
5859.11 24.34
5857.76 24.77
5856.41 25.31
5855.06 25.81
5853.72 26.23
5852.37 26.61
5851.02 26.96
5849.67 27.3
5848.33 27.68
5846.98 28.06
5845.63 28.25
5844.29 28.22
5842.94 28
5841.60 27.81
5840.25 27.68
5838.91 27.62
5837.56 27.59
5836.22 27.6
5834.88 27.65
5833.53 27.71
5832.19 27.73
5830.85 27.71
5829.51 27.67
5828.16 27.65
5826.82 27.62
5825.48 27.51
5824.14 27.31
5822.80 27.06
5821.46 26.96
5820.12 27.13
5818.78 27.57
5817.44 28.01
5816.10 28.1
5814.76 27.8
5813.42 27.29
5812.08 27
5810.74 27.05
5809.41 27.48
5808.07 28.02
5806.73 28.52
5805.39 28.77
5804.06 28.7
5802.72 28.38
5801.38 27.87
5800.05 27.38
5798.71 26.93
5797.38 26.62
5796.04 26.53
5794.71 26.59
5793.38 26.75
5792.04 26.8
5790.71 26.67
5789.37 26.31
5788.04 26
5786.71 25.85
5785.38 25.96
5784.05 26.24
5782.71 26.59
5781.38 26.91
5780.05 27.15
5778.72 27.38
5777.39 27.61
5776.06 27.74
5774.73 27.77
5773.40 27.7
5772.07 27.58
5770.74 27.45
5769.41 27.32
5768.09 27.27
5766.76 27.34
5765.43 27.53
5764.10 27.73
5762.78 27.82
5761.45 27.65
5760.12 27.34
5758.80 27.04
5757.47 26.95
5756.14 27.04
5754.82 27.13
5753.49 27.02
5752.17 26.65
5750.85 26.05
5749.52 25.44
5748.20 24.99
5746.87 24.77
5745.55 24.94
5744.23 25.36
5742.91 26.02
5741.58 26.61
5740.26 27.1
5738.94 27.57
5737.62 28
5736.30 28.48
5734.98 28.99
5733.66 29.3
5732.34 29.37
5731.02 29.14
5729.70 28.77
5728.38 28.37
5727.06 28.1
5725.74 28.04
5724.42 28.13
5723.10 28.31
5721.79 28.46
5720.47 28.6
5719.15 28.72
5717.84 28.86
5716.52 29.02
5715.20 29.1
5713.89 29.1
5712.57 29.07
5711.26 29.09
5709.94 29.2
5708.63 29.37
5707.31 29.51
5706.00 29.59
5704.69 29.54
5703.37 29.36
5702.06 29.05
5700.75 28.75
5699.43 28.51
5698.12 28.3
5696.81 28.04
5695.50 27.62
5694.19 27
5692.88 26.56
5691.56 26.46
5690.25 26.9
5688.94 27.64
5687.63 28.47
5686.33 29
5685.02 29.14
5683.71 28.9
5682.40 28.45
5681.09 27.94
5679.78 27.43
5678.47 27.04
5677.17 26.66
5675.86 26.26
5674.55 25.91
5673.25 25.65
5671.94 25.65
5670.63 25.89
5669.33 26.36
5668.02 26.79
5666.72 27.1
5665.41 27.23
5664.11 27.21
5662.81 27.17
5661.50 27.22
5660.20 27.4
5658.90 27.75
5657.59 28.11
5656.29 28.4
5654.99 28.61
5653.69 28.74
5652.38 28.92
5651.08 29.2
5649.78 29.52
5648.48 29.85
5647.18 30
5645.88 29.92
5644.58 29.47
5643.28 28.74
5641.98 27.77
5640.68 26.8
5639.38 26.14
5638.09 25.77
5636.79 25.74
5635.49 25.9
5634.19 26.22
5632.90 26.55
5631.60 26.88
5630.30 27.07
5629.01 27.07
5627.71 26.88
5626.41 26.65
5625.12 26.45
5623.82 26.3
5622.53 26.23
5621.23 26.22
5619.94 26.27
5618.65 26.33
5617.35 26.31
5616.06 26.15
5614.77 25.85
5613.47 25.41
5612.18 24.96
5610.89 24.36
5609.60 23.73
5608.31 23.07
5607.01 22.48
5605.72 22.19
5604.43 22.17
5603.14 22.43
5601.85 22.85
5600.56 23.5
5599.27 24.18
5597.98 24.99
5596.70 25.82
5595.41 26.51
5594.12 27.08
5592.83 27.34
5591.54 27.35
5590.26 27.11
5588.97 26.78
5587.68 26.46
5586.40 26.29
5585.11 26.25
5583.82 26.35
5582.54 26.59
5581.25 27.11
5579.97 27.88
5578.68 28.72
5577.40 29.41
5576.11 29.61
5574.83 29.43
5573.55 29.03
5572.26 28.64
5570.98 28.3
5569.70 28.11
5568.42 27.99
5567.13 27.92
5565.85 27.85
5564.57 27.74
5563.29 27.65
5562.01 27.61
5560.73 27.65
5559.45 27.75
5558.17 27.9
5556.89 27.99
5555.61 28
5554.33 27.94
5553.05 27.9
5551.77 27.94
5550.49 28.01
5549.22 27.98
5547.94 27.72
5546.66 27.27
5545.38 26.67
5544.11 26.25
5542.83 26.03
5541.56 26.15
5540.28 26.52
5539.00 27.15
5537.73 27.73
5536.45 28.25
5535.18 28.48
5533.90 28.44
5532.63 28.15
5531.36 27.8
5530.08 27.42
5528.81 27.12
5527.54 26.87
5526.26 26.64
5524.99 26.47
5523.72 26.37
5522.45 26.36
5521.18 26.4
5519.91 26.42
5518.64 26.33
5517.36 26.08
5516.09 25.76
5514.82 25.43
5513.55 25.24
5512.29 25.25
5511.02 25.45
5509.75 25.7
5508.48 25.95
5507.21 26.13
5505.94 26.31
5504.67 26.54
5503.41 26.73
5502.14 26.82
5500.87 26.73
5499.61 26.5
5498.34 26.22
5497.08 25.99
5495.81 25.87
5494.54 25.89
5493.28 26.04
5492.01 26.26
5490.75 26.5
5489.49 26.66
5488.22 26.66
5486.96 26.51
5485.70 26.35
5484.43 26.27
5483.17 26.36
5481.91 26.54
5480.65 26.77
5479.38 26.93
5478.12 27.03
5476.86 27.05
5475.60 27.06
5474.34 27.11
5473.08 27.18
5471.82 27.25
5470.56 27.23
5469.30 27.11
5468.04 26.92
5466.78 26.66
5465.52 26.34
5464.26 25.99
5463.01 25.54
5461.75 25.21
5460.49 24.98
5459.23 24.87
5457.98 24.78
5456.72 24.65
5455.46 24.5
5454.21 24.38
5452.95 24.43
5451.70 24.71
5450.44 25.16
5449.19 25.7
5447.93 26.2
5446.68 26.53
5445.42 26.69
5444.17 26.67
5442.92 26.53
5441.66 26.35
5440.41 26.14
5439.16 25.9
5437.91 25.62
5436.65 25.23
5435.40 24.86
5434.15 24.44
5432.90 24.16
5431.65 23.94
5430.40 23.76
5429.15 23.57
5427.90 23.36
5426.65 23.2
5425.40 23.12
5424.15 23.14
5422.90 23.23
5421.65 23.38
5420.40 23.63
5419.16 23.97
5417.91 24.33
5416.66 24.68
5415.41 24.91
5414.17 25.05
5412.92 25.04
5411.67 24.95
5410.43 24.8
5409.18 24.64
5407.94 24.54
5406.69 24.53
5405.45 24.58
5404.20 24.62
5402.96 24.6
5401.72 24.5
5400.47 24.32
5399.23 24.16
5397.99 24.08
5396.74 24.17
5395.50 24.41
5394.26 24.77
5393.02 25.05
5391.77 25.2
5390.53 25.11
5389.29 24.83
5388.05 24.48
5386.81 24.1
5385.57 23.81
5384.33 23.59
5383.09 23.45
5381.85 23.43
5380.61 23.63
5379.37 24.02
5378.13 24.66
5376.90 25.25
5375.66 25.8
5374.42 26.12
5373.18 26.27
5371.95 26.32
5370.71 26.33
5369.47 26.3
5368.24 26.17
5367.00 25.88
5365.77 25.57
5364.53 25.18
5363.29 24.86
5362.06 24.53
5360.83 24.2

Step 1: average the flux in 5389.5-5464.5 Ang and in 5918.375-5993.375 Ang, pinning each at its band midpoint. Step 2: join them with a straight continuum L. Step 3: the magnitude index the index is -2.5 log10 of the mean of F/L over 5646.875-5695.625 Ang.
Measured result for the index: -0.13 mag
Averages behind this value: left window 24.8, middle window 27.6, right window 24.2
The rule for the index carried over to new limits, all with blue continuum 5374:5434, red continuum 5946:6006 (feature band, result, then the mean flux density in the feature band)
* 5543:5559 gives -0.14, 27.6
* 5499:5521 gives -0.08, 26.1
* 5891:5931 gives -0.09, 26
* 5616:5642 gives -0.10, 26.4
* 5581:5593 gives -0.11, 26.7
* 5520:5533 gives -0.11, 26.9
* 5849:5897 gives -0.07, 25.7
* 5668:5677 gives -0.08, 26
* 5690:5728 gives -0.18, 28.5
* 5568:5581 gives -0.19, 28.7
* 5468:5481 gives -0.12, 27.1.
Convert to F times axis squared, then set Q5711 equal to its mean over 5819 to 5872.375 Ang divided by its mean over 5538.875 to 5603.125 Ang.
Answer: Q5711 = 1.08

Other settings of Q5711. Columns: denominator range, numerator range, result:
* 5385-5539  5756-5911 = 1.19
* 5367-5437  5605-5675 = 1.19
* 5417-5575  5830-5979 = 1.11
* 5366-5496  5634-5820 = 1.22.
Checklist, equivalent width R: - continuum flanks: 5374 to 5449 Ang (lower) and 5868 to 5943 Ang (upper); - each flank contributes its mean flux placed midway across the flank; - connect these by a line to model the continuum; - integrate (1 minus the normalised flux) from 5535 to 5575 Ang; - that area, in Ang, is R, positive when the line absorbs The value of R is -4.3 Ang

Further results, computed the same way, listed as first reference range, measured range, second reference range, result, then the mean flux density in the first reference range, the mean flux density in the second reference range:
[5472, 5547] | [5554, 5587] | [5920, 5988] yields -2.1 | 26.6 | 24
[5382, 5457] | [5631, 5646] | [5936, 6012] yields -1.6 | 24.6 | 24.3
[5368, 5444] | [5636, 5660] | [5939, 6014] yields -3.7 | 24.6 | 24.3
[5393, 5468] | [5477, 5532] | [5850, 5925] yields -3.1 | 24.8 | 25.8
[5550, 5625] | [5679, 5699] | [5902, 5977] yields -1.5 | 26.5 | 24.5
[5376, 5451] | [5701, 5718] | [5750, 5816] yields -1.6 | 24.6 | 27.2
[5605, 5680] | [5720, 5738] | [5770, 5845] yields -1.0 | 26.8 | 27.4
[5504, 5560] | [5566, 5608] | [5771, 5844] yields 0.9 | 26.9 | 27.4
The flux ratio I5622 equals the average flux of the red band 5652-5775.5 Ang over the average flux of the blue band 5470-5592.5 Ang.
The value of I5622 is 1.02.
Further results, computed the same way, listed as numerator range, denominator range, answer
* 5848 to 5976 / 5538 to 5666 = 0.93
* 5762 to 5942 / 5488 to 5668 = 0.99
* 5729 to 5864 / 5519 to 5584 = 0.98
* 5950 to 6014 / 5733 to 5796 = 0.89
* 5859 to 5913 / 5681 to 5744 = 0.91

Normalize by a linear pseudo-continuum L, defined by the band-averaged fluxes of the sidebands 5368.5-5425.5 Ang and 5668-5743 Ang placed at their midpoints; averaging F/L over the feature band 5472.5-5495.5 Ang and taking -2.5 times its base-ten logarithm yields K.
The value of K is -0.04 mag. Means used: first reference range 24.6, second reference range 28.1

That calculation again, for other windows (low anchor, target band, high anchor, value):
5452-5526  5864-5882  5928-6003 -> -0.066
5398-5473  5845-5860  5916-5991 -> -0.089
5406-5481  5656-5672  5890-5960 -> -0.072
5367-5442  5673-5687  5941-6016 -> -0.128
